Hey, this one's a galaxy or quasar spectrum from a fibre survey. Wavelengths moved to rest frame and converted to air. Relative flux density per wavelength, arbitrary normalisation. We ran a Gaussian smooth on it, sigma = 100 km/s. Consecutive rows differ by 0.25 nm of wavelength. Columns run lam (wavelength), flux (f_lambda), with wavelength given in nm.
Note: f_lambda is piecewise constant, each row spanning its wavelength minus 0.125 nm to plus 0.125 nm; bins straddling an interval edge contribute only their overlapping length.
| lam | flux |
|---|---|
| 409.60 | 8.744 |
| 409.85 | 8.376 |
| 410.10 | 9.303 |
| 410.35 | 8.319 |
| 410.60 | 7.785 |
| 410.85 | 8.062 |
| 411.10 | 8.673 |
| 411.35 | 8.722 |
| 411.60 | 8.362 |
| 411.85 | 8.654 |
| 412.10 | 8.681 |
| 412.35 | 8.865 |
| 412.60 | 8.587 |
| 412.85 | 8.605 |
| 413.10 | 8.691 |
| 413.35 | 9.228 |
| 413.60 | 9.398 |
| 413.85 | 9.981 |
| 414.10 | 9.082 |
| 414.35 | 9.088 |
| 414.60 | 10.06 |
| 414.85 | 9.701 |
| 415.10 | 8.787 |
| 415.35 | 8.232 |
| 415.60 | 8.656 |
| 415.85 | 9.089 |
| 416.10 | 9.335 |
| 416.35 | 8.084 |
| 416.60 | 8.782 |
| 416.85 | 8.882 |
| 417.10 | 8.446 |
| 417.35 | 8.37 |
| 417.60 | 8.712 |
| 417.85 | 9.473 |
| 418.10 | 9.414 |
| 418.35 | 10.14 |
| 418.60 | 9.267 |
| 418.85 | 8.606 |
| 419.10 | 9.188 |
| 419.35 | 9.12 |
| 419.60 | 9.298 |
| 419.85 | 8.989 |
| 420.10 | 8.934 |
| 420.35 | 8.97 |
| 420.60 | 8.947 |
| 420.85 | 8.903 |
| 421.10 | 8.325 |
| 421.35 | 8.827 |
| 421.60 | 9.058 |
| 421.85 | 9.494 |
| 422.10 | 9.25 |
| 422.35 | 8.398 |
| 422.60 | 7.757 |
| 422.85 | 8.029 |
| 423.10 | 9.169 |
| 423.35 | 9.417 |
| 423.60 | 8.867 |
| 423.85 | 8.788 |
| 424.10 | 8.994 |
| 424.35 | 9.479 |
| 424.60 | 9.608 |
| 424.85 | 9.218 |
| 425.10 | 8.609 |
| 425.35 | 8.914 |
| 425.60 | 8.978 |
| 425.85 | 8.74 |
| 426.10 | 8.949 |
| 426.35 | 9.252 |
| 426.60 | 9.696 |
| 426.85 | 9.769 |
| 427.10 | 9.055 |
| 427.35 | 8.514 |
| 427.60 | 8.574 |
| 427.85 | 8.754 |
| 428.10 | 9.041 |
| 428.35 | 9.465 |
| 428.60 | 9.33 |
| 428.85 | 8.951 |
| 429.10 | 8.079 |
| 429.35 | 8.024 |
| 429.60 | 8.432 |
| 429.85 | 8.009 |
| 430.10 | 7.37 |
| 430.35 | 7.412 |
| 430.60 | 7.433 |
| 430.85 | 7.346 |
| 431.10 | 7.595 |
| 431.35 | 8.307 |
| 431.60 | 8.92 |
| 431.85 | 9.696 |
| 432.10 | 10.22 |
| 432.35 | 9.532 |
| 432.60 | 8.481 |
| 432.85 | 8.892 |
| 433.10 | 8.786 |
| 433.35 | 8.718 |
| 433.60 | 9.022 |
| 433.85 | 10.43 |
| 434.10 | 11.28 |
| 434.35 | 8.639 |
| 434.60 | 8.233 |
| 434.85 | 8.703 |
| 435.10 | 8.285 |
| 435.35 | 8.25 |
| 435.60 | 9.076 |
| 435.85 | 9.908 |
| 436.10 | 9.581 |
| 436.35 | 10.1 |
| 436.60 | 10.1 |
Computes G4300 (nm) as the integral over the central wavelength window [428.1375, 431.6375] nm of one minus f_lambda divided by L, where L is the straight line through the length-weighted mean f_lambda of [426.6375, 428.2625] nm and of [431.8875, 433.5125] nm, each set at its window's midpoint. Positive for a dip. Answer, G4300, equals 0.336 nm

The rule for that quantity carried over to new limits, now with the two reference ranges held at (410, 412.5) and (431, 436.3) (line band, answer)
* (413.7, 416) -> -0.15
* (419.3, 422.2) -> -0.08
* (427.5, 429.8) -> 0.06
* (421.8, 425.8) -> -0.03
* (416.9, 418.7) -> -0.08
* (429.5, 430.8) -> 0.19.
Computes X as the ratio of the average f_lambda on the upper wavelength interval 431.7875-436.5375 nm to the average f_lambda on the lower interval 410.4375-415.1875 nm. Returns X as 1.04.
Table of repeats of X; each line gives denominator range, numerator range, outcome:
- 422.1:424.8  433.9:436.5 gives 1.04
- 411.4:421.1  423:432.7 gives 0.98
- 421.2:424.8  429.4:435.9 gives 0.97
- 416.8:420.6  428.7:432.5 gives 0.92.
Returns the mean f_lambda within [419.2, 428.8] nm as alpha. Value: 8.99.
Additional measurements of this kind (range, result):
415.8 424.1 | 8.92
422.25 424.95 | 8.89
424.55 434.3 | 8.85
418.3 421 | 9.09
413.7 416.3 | 9.17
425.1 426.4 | 8.92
